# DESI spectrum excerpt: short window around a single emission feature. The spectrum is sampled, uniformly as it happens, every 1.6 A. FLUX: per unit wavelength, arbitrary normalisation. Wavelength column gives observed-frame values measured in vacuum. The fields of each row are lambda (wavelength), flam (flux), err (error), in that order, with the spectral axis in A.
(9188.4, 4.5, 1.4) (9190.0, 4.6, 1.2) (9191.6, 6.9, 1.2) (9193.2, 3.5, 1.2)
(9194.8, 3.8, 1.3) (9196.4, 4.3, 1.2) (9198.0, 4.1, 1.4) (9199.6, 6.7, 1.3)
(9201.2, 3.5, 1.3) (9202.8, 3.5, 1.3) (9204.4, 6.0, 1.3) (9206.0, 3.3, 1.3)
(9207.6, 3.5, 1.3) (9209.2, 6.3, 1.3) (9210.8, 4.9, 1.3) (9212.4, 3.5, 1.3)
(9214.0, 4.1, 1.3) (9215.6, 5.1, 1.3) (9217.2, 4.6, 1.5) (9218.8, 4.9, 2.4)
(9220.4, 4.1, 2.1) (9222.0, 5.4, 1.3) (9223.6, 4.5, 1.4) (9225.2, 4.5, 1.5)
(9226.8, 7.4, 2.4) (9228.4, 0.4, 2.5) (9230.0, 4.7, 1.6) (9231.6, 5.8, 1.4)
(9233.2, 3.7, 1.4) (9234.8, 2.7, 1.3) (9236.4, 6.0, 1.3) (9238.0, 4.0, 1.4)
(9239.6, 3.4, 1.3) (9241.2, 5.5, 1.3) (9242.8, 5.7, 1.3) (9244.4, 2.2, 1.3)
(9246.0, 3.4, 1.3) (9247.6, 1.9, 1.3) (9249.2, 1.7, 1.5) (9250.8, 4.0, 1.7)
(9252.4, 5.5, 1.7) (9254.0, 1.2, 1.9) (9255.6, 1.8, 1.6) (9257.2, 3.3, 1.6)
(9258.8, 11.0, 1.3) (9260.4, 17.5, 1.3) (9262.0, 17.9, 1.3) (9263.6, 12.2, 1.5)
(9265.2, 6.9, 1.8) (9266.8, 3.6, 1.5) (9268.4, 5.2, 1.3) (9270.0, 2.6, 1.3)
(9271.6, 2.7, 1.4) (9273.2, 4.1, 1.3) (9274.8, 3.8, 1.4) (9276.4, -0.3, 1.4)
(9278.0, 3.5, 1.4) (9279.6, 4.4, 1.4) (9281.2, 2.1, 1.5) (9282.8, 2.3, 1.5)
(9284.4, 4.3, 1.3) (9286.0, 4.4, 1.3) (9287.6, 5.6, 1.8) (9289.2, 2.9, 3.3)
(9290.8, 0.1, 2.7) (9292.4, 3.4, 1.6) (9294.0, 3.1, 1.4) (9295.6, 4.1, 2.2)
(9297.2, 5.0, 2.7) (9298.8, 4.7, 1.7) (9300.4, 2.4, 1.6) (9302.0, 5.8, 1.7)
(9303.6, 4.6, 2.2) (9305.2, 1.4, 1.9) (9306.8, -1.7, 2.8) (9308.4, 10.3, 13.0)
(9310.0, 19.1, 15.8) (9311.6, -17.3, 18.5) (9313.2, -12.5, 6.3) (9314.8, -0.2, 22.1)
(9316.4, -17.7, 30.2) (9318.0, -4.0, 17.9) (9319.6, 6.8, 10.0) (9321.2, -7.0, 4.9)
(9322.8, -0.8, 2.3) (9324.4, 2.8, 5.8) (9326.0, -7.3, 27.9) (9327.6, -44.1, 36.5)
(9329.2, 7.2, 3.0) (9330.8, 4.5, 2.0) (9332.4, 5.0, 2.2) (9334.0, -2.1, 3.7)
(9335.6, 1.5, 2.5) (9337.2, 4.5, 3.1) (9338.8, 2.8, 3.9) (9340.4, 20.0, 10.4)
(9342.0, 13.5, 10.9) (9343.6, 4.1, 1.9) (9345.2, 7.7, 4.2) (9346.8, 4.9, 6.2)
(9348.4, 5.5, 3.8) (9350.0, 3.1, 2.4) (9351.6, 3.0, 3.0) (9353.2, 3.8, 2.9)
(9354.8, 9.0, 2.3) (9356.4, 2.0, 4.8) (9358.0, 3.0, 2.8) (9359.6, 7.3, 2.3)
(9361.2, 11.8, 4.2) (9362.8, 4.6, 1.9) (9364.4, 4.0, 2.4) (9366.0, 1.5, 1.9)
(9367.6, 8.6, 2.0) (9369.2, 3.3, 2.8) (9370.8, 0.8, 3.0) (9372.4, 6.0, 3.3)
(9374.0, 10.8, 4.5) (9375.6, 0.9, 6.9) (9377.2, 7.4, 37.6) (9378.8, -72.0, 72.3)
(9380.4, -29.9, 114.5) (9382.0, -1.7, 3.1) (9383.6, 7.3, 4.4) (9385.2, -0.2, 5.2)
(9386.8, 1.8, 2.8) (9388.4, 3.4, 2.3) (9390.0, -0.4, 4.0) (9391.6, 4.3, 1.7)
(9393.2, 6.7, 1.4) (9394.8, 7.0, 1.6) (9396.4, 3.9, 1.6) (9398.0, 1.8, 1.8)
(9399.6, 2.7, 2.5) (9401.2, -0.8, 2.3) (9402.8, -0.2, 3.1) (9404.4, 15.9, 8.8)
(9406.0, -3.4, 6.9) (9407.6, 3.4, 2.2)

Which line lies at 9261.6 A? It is H-beta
